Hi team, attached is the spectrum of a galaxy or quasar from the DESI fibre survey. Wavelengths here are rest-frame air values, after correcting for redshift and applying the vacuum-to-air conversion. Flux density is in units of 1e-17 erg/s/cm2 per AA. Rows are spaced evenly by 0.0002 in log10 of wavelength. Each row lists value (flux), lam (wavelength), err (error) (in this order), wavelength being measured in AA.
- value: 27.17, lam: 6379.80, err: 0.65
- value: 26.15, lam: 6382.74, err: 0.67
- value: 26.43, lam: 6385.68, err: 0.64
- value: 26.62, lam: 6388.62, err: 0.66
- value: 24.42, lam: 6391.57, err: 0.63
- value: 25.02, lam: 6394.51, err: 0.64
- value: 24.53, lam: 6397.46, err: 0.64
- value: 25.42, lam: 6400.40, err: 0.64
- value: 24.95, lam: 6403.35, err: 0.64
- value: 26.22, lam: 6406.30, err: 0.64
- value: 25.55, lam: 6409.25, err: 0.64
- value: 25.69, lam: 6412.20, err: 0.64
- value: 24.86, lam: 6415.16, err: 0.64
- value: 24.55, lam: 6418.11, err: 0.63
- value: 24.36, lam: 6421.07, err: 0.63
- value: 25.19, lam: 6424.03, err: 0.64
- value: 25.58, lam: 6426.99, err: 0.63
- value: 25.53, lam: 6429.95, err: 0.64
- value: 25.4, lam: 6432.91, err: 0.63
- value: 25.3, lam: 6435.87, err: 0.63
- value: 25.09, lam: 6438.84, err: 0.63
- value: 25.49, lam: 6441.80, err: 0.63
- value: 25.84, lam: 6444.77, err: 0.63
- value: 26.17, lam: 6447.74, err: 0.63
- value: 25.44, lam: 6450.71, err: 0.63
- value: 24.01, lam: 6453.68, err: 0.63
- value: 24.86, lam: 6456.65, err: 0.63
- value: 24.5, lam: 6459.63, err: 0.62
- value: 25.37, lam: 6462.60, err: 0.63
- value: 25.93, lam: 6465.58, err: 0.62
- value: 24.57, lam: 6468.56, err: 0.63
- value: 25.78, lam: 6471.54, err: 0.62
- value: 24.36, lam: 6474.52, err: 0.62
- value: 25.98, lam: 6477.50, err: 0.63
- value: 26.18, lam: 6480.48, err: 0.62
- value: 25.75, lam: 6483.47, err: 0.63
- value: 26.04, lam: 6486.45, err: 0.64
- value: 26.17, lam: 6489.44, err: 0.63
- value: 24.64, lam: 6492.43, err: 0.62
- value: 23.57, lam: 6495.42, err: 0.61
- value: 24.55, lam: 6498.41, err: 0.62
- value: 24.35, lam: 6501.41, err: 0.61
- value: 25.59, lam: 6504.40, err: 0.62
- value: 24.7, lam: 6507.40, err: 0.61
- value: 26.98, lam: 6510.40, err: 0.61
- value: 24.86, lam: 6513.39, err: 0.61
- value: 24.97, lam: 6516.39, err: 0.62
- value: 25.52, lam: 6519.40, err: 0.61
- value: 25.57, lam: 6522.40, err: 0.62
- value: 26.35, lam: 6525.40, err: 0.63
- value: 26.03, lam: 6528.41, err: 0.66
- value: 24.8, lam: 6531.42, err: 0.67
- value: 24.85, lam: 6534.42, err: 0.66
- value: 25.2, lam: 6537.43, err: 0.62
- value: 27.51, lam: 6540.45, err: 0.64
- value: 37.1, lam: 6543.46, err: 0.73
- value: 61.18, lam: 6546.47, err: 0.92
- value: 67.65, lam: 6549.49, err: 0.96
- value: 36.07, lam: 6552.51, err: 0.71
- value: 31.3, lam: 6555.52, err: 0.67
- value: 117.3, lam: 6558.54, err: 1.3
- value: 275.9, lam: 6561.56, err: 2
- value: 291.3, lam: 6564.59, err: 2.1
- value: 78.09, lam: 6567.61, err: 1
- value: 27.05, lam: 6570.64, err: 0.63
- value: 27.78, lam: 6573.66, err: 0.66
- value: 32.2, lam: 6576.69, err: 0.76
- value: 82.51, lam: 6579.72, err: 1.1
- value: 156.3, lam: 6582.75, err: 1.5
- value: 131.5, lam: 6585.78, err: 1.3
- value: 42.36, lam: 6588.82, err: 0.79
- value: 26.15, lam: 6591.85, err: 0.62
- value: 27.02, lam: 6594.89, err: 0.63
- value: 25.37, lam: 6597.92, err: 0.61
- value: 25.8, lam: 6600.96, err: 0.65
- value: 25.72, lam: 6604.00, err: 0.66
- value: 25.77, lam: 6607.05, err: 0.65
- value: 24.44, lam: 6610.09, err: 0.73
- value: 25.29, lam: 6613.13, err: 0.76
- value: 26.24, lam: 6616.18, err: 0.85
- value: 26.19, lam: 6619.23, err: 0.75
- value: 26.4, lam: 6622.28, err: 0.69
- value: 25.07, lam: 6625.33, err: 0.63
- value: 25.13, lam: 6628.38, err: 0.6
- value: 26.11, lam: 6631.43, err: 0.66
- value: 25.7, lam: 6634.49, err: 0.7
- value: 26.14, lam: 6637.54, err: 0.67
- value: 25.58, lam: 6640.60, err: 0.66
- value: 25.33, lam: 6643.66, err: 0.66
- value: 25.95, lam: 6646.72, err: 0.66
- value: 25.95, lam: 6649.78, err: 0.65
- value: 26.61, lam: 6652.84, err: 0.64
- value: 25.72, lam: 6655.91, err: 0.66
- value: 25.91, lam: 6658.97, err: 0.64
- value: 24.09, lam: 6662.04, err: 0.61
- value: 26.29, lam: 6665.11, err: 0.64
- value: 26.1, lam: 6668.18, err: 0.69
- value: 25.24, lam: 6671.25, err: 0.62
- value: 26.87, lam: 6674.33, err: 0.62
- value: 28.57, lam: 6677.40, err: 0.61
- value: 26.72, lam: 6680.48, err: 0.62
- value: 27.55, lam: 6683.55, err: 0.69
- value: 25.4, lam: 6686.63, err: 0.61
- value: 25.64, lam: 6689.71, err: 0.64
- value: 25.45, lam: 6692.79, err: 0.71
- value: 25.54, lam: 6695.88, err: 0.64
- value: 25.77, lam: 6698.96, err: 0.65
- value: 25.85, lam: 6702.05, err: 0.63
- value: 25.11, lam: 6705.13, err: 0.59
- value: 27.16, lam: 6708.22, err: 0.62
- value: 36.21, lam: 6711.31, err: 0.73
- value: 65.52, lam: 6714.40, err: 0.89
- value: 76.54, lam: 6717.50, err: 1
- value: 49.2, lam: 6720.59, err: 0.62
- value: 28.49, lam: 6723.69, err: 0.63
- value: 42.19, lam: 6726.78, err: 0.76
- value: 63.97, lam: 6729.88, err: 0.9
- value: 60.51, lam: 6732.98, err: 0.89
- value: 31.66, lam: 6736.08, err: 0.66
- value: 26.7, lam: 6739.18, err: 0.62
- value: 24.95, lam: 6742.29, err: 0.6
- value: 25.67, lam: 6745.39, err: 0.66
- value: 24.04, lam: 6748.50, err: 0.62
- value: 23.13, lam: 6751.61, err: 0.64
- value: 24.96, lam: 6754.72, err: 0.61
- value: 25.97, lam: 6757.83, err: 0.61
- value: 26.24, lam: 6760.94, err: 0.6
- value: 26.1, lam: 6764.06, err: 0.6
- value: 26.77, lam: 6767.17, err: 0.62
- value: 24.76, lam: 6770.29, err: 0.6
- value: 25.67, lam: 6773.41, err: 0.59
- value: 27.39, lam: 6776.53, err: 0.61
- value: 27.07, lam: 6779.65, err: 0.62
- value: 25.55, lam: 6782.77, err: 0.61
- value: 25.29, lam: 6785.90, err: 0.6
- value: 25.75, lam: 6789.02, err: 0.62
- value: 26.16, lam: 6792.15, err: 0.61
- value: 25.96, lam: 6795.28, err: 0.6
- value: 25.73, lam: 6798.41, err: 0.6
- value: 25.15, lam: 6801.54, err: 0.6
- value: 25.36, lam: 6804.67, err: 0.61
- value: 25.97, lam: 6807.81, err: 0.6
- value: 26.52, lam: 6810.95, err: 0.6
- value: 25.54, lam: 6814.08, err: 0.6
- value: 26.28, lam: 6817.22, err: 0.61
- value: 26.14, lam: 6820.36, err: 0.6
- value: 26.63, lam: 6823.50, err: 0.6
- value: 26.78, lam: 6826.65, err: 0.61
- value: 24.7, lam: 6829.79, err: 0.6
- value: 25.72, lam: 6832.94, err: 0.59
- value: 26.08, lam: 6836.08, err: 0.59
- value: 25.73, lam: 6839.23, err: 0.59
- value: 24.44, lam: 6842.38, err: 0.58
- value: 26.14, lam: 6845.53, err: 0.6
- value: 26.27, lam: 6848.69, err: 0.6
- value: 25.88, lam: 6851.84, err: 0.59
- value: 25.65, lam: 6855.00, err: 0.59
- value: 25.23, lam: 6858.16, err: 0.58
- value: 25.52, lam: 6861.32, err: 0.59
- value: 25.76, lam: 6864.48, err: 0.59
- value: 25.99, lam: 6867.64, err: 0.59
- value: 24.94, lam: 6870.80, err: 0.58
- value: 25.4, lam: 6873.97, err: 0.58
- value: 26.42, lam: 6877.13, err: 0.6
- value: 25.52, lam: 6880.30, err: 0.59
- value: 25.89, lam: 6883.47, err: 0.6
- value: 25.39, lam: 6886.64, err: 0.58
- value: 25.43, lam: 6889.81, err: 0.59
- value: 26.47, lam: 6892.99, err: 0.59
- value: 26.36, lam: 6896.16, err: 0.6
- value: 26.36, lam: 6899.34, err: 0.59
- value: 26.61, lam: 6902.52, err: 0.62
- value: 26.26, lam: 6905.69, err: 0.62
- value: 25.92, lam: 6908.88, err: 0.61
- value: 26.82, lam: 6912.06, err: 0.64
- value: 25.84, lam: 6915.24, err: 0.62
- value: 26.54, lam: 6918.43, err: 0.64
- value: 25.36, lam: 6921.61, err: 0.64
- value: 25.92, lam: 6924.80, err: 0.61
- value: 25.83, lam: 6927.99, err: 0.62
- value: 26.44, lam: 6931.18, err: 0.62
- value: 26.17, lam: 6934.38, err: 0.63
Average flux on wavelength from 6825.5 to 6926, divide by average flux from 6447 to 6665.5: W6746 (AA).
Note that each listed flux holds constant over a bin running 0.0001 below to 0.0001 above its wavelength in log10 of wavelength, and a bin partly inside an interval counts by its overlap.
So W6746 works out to 0.6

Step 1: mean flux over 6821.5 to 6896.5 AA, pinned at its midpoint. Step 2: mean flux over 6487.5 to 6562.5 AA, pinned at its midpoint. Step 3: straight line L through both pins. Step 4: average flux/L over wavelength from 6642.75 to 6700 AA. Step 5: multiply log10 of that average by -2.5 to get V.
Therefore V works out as 0.31 mag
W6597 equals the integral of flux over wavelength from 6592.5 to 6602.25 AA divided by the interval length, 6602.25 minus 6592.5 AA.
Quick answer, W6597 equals 26.1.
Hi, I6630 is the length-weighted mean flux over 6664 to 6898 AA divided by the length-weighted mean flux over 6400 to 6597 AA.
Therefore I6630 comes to 0.68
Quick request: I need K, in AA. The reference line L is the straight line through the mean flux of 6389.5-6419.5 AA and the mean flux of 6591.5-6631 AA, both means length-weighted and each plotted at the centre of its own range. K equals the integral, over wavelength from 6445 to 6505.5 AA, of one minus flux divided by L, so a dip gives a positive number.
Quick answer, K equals 0.36 AA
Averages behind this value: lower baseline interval 25.2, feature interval 25.2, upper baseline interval 25.7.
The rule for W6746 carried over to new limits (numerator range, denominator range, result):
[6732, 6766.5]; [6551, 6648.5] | 0.50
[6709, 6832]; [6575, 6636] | 0.76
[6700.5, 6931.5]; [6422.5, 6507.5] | 1.14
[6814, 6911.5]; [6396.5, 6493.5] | 1.02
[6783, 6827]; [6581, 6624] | 0.59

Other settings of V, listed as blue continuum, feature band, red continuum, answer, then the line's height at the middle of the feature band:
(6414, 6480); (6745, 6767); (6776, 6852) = 0.02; 25.8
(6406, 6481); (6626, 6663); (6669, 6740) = 0.28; 33.3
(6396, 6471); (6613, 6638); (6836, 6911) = -0.01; 25.5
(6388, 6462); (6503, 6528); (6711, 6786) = 0.09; 27.9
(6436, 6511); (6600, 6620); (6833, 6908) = -0.01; 25.4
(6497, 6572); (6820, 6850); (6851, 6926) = 0.18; 30.5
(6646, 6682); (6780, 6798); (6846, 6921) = 0.01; 26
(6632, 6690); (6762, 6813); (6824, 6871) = -0.01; 25.8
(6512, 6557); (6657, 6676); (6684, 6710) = 0.06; 27.2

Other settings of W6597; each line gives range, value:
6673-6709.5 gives 26.3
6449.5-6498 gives 25.2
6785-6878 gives 25.8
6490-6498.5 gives 24.4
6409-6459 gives 25.2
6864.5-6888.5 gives 25.7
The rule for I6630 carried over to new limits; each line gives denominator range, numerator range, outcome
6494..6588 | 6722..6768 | 0.54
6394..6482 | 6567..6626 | 1.75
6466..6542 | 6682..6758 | 1.37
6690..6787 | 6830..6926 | 0.79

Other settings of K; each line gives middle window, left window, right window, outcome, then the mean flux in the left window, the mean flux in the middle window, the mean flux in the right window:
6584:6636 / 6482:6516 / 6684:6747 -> -4.7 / 25.2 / 33.6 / 36.7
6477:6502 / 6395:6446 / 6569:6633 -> 4.8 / 25.3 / 25.2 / 41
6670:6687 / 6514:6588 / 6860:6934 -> 8.5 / 69.5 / 26.8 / 26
